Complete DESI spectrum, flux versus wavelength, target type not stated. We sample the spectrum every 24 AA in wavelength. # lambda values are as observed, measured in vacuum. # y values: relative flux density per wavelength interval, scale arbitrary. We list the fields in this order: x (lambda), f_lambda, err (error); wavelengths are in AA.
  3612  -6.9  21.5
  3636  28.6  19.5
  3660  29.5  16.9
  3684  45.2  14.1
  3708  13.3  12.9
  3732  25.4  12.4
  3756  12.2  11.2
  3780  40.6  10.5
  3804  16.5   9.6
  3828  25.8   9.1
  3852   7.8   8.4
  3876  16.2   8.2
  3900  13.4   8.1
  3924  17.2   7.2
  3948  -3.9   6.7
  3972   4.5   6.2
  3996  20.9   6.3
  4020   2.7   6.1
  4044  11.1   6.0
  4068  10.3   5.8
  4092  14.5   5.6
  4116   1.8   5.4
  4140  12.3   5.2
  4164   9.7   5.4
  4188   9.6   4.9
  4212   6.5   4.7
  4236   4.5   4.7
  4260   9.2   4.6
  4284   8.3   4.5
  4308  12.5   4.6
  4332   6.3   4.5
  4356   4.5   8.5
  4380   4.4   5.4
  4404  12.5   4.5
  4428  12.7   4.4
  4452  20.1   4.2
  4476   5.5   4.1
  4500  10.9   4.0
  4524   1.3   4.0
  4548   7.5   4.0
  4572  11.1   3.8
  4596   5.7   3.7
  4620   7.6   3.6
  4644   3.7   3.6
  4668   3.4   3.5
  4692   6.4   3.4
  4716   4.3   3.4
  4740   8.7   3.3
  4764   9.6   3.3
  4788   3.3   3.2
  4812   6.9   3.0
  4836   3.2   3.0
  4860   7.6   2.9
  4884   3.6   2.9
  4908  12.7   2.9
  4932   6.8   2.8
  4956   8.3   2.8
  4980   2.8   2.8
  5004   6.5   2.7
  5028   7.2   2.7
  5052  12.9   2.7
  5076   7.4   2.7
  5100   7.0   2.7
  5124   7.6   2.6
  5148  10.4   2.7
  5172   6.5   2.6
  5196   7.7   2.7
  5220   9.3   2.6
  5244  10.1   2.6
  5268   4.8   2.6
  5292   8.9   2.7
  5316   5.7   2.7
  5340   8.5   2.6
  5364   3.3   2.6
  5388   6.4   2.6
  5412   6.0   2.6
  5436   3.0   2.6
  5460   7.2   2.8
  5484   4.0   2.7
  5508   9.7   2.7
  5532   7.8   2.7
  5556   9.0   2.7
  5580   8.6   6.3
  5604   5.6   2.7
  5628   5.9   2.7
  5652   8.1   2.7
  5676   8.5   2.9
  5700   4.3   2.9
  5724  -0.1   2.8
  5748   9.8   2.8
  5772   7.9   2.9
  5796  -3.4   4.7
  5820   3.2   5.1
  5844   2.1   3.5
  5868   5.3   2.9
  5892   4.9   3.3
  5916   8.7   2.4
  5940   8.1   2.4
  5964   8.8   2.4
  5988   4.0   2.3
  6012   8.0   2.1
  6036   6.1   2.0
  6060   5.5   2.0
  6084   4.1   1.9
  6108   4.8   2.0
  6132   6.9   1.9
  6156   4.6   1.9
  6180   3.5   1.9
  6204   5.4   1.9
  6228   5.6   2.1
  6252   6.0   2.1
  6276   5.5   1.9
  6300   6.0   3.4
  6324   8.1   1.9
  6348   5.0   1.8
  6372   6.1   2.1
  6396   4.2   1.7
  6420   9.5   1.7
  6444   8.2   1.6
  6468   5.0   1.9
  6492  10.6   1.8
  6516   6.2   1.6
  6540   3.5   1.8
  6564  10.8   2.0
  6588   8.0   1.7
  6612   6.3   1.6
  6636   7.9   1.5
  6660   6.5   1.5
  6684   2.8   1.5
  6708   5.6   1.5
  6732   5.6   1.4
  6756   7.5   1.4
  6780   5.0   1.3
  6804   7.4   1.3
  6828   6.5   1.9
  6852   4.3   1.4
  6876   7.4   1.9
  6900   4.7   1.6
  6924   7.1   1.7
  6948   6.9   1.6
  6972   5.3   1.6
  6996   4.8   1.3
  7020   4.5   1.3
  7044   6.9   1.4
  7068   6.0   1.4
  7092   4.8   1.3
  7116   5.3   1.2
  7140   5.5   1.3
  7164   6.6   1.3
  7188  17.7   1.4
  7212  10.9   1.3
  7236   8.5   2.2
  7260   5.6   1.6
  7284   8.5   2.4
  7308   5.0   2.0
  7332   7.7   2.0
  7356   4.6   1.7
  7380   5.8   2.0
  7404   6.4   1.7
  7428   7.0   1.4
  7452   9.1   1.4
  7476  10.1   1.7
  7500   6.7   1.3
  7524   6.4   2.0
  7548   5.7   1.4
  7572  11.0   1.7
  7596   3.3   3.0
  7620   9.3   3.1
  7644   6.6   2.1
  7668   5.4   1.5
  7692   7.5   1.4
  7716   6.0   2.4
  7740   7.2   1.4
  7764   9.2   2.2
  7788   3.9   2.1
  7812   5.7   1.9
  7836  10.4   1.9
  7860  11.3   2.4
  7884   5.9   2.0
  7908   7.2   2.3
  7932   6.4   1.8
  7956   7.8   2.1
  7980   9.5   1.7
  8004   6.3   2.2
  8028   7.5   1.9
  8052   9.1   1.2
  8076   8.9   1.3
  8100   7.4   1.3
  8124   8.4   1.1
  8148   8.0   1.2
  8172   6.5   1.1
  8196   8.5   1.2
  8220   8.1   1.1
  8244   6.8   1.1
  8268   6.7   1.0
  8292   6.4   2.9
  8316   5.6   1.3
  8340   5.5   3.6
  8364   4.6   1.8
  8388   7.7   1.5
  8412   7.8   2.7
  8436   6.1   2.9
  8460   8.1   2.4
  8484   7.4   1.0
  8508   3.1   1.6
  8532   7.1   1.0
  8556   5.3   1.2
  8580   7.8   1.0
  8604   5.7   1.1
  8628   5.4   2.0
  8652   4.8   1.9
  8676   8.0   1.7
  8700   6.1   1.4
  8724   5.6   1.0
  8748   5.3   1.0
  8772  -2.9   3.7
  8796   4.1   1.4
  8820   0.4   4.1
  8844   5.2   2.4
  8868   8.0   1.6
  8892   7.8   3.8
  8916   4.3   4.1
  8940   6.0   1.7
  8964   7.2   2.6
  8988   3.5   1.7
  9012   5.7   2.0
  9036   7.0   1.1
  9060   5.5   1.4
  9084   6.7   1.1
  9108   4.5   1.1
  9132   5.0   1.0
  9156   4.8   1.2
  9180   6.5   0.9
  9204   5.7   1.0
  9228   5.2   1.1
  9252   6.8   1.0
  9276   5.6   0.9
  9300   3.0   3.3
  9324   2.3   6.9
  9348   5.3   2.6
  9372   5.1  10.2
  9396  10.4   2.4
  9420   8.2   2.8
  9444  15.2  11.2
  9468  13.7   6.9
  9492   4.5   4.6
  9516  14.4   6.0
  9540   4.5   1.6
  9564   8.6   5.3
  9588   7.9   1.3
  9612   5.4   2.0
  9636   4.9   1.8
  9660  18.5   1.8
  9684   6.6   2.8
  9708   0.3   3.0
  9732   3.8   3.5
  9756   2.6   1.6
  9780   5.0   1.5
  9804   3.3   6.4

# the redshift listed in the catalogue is 0.93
